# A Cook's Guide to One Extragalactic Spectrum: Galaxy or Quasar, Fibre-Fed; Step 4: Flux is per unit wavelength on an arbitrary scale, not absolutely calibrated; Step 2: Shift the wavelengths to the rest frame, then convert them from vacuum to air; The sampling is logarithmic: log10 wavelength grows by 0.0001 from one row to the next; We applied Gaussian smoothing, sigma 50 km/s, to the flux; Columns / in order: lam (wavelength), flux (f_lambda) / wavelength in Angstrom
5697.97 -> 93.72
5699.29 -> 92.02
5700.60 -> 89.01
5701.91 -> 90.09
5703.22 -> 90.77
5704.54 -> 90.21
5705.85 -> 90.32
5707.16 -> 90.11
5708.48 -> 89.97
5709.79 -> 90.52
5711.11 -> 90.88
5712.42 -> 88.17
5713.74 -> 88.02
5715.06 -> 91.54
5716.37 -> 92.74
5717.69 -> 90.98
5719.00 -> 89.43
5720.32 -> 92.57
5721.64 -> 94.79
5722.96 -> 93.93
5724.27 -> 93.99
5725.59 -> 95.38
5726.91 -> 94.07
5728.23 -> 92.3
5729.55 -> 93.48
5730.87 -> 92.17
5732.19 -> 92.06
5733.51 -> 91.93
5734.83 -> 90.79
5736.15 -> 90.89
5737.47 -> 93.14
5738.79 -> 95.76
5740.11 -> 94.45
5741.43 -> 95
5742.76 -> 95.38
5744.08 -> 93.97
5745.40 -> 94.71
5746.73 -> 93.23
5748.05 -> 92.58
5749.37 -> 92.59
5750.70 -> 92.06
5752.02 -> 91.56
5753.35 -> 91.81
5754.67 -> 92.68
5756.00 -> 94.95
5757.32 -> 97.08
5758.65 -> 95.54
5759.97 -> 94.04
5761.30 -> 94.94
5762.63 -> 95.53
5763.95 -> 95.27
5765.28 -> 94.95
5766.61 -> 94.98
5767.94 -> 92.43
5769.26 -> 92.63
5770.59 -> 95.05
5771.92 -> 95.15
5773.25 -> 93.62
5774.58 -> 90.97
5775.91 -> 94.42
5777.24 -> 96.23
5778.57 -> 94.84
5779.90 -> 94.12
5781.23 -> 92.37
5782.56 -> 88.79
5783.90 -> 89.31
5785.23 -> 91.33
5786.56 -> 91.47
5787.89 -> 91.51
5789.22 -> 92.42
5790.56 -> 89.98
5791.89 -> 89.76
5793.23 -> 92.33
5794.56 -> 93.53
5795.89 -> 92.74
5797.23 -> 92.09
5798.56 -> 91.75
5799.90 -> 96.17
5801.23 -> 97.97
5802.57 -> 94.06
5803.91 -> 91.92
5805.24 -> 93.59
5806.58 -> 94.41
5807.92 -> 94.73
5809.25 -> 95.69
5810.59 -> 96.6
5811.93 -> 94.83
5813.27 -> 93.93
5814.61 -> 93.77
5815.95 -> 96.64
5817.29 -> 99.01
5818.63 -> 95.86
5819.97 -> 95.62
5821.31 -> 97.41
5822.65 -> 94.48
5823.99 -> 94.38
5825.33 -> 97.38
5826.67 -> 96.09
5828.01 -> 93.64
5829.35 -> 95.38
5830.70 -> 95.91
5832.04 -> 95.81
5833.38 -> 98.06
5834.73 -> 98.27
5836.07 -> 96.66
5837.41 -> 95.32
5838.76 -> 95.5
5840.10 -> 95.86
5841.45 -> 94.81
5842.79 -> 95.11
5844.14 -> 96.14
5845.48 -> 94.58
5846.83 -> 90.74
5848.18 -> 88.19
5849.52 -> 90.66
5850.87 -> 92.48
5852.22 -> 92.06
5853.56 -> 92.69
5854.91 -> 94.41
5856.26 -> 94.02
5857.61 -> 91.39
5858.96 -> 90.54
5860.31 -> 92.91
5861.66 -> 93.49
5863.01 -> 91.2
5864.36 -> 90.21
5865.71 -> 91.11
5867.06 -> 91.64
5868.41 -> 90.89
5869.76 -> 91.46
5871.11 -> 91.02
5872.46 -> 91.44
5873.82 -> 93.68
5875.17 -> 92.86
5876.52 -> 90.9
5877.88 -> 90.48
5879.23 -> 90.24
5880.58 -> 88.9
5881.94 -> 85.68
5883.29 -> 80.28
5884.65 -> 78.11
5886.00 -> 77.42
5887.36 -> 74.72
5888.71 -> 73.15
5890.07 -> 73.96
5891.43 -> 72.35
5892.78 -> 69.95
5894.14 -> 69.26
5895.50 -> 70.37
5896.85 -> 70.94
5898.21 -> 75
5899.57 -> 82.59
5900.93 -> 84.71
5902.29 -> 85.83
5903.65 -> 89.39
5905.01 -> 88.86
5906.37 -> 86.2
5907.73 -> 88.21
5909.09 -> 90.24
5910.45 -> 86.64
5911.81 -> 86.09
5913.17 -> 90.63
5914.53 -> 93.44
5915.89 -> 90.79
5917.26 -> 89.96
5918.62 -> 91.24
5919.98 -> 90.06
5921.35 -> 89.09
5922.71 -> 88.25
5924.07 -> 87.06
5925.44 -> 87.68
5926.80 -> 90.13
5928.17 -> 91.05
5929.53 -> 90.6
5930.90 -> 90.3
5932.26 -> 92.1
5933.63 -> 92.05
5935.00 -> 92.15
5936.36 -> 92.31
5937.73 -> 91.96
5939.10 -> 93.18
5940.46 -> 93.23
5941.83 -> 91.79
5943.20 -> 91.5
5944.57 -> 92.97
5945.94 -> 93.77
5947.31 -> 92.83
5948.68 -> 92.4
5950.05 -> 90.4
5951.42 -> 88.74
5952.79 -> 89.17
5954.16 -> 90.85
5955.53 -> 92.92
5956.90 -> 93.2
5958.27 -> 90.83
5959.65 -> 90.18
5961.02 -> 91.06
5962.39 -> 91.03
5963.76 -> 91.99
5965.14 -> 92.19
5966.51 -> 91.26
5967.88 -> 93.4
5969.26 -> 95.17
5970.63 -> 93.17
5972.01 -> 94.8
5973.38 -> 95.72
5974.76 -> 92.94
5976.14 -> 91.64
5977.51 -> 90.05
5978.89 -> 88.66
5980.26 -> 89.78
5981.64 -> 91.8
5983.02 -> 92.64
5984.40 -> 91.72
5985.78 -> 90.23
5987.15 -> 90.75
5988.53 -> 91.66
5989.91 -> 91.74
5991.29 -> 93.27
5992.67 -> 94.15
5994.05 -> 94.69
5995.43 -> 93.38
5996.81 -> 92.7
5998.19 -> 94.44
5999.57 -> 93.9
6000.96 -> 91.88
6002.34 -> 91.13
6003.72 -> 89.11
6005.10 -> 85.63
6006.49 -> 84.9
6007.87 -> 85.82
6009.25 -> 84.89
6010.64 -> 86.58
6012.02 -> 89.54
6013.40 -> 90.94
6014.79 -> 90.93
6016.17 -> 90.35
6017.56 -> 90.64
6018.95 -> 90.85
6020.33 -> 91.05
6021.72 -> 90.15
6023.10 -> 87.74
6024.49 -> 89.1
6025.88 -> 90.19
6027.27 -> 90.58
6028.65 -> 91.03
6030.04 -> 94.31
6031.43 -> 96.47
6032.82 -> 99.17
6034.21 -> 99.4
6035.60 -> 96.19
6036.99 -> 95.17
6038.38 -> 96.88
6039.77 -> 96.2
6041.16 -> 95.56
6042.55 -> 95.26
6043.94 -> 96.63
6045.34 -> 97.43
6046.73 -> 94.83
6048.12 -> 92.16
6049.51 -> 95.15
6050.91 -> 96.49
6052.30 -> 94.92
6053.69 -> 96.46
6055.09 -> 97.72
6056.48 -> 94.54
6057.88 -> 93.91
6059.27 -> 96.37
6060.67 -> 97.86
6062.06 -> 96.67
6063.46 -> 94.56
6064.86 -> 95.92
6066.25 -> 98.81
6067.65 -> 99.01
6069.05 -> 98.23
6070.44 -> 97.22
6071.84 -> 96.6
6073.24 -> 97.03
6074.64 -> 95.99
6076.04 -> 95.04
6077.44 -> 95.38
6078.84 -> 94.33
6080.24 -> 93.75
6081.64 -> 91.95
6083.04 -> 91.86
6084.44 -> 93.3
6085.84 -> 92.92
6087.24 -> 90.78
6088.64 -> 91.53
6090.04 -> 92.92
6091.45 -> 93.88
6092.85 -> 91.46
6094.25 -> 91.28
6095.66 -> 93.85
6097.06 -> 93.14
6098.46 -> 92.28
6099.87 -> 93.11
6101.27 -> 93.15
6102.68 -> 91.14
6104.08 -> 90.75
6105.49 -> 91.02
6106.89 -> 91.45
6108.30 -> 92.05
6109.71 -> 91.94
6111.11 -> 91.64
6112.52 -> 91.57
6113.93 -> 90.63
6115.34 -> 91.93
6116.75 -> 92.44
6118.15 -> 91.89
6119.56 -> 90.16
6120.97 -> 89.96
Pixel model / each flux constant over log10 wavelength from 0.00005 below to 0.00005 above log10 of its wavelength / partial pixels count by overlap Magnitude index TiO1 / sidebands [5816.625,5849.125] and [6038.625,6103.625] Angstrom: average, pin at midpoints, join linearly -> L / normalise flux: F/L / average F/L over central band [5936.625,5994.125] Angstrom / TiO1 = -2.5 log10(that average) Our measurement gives 0.04 mag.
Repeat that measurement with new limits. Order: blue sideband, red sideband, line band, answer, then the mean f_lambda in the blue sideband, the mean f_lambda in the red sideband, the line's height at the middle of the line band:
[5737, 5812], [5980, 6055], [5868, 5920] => 0.10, 93.6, 92.4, 93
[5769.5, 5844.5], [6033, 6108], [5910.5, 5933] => 0.06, 94.4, 94.7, 94.5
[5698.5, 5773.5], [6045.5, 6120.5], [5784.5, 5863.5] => -0.01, 92.8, 93.9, 93.1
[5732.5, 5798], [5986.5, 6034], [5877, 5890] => 0.13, 93.2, 91.1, 92.2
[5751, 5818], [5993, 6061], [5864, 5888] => 0.07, 93.7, 92.9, 93.4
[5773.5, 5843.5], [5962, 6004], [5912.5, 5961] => 0.02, 94.3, 92.3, 92.9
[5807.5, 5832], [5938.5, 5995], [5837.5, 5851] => 0.02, 95.7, 92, 95.1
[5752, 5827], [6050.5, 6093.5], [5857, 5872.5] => 0.03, 94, 95.1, 94.3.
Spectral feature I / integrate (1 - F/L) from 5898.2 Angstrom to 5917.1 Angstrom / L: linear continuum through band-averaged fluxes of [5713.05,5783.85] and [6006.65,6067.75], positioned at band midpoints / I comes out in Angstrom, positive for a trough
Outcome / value 1.2 Angstrom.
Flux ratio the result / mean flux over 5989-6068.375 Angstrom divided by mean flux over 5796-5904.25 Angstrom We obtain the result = 1.0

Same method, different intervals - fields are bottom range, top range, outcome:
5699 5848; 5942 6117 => 0.99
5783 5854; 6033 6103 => 1.01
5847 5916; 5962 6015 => 1.06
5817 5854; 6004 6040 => 0.96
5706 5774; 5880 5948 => 0.92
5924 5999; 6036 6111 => 1.03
